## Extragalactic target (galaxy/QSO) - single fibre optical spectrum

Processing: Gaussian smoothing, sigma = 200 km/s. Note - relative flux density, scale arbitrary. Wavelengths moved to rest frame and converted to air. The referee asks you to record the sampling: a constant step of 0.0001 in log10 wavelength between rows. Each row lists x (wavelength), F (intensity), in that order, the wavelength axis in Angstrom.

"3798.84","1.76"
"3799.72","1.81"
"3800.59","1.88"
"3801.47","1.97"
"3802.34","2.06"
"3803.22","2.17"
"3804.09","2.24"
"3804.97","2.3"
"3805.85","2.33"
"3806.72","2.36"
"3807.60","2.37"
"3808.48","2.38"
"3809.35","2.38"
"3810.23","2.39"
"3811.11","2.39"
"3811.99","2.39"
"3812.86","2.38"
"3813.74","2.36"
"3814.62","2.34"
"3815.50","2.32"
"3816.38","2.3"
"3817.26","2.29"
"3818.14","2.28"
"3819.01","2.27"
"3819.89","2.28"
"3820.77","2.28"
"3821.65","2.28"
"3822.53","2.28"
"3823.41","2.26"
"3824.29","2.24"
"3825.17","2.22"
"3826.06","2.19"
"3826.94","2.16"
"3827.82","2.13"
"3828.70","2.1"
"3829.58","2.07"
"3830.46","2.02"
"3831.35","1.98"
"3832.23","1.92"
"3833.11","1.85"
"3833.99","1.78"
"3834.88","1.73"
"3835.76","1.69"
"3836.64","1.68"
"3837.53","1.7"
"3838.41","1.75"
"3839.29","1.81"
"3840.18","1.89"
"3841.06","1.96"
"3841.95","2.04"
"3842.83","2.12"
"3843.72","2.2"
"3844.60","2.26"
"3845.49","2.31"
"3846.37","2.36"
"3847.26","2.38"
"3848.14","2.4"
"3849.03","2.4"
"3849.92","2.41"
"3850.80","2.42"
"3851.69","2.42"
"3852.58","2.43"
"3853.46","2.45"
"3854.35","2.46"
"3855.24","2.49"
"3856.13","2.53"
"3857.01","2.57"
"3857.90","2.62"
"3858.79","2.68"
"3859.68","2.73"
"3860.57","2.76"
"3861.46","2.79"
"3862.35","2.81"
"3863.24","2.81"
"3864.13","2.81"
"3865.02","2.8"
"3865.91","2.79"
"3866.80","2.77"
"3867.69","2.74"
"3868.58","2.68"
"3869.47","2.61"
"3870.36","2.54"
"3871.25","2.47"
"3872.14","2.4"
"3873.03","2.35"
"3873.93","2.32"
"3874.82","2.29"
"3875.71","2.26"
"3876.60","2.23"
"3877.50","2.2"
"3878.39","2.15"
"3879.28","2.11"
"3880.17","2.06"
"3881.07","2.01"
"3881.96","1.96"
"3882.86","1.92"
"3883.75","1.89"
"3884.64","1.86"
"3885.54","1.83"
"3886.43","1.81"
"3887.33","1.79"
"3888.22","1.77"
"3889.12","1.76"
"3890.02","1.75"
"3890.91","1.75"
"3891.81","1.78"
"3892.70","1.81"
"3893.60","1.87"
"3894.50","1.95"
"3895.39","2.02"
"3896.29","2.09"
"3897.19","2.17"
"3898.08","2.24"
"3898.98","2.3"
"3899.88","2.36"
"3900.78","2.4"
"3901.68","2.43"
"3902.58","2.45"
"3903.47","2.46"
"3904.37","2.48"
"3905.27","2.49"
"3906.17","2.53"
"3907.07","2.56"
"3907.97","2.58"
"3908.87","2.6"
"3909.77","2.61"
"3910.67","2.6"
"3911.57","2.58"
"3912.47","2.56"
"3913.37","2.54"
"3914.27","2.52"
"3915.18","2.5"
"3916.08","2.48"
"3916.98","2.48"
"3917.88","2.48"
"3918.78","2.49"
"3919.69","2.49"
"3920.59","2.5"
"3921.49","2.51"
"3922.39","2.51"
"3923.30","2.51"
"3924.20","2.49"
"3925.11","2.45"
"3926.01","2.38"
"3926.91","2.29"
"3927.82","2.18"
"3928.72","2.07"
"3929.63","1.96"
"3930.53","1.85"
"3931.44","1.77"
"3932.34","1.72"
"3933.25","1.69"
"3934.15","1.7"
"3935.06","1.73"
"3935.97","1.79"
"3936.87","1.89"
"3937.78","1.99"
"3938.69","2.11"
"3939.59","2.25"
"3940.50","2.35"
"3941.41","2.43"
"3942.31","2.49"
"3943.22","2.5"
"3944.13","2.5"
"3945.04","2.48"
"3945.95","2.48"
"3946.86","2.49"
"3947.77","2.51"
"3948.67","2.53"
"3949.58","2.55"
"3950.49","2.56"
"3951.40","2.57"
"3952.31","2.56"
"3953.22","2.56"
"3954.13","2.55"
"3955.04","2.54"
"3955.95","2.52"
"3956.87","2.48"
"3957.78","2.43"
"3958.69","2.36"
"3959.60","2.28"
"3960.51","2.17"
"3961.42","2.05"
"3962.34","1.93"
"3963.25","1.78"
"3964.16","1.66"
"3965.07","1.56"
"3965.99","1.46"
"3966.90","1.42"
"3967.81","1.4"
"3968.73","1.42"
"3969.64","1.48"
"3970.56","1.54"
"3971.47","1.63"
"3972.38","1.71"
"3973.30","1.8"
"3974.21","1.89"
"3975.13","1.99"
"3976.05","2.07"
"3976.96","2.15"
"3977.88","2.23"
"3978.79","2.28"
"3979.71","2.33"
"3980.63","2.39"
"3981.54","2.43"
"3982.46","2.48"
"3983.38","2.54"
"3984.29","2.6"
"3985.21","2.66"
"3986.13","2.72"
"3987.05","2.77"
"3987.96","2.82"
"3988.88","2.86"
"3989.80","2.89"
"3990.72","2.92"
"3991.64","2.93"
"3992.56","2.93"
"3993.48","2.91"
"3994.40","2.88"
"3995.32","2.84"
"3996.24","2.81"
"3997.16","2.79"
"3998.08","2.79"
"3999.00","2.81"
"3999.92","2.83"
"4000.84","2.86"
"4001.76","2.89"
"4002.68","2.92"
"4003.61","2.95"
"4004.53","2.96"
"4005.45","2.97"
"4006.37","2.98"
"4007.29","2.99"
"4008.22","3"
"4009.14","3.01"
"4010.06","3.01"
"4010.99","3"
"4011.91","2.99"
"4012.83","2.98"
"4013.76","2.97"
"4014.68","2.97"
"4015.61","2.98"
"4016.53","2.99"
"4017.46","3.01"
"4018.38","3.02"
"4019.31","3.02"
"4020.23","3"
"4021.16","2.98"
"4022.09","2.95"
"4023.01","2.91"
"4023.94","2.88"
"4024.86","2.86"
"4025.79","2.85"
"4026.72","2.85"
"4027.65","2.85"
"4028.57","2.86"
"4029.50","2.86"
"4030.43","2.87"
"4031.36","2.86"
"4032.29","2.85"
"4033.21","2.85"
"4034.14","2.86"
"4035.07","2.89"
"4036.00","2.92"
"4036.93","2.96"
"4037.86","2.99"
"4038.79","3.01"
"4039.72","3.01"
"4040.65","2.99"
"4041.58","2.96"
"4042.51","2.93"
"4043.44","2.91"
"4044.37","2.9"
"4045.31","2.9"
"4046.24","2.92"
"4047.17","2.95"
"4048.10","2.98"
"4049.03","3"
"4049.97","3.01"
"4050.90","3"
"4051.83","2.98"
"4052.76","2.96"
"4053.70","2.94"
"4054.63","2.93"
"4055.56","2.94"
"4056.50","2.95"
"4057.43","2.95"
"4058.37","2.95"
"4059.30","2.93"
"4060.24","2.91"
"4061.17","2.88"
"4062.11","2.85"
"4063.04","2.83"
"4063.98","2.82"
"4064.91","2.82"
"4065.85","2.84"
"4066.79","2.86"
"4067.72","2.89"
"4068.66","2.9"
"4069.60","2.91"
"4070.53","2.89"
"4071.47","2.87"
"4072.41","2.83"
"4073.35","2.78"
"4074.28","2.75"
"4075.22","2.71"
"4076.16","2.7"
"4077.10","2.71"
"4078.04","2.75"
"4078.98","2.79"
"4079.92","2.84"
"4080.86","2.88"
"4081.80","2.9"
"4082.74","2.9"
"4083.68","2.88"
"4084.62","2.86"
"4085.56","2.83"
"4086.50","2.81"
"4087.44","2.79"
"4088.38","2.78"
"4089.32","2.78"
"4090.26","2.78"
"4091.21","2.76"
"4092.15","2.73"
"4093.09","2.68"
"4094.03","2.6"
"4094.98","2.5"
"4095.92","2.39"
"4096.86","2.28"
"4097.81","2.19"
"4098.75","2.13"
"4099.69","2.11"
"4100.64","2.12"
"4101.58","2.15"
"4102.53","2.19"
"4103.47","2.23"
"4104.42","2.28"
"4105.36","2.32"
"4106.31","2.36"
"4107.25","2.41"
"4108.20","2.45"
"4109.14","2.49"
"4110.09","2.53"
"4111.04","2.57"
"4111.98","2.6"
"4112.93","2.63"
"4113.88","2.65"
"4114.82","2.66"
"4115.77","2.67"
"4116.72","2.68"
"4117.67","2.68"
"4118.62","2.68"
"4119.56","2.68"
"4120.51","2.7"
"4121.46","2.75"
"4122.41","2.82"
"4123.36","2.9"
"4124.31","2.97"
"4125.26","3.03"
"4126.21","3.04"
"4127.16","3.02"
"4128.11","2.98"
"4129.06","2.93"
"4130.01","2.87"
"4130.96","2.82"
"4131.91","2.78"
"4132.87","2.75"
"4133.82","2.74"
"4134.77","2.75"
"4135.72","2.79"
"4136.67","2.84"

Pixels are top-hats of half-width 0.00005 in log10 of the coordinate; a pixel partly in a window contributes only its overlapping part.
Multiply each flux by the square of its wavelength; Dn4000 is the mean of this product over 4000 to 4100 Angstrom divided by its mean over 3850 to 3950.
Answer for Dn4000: 1.33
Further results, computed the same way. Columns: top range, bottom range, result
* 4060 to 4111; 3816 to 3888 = 1.32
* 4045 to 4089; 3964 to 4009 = 1.22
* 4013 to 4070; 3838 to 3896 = 1.41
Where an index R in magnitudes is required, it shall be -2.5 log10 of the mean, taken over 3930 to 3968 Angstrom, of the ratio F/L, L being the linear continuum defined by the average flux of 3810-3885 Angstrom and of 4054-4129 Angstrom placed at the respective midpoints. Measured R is 0.14 mag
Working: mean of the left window 2.28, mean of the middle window 2.16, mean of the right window 2.71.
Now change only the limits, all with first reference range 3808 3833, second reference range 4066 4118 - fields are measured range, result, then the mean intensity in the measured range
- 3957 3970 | 0.311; 1.83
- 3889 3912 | 0.044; 2.26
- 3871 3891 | 0.141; 2.04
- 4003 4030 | -0.173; 2.95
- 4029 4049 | -0.148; 2.92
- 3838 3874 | -0.074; 2.45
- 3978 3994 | -0.080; 2.67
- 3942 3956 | -0.045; 2.52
